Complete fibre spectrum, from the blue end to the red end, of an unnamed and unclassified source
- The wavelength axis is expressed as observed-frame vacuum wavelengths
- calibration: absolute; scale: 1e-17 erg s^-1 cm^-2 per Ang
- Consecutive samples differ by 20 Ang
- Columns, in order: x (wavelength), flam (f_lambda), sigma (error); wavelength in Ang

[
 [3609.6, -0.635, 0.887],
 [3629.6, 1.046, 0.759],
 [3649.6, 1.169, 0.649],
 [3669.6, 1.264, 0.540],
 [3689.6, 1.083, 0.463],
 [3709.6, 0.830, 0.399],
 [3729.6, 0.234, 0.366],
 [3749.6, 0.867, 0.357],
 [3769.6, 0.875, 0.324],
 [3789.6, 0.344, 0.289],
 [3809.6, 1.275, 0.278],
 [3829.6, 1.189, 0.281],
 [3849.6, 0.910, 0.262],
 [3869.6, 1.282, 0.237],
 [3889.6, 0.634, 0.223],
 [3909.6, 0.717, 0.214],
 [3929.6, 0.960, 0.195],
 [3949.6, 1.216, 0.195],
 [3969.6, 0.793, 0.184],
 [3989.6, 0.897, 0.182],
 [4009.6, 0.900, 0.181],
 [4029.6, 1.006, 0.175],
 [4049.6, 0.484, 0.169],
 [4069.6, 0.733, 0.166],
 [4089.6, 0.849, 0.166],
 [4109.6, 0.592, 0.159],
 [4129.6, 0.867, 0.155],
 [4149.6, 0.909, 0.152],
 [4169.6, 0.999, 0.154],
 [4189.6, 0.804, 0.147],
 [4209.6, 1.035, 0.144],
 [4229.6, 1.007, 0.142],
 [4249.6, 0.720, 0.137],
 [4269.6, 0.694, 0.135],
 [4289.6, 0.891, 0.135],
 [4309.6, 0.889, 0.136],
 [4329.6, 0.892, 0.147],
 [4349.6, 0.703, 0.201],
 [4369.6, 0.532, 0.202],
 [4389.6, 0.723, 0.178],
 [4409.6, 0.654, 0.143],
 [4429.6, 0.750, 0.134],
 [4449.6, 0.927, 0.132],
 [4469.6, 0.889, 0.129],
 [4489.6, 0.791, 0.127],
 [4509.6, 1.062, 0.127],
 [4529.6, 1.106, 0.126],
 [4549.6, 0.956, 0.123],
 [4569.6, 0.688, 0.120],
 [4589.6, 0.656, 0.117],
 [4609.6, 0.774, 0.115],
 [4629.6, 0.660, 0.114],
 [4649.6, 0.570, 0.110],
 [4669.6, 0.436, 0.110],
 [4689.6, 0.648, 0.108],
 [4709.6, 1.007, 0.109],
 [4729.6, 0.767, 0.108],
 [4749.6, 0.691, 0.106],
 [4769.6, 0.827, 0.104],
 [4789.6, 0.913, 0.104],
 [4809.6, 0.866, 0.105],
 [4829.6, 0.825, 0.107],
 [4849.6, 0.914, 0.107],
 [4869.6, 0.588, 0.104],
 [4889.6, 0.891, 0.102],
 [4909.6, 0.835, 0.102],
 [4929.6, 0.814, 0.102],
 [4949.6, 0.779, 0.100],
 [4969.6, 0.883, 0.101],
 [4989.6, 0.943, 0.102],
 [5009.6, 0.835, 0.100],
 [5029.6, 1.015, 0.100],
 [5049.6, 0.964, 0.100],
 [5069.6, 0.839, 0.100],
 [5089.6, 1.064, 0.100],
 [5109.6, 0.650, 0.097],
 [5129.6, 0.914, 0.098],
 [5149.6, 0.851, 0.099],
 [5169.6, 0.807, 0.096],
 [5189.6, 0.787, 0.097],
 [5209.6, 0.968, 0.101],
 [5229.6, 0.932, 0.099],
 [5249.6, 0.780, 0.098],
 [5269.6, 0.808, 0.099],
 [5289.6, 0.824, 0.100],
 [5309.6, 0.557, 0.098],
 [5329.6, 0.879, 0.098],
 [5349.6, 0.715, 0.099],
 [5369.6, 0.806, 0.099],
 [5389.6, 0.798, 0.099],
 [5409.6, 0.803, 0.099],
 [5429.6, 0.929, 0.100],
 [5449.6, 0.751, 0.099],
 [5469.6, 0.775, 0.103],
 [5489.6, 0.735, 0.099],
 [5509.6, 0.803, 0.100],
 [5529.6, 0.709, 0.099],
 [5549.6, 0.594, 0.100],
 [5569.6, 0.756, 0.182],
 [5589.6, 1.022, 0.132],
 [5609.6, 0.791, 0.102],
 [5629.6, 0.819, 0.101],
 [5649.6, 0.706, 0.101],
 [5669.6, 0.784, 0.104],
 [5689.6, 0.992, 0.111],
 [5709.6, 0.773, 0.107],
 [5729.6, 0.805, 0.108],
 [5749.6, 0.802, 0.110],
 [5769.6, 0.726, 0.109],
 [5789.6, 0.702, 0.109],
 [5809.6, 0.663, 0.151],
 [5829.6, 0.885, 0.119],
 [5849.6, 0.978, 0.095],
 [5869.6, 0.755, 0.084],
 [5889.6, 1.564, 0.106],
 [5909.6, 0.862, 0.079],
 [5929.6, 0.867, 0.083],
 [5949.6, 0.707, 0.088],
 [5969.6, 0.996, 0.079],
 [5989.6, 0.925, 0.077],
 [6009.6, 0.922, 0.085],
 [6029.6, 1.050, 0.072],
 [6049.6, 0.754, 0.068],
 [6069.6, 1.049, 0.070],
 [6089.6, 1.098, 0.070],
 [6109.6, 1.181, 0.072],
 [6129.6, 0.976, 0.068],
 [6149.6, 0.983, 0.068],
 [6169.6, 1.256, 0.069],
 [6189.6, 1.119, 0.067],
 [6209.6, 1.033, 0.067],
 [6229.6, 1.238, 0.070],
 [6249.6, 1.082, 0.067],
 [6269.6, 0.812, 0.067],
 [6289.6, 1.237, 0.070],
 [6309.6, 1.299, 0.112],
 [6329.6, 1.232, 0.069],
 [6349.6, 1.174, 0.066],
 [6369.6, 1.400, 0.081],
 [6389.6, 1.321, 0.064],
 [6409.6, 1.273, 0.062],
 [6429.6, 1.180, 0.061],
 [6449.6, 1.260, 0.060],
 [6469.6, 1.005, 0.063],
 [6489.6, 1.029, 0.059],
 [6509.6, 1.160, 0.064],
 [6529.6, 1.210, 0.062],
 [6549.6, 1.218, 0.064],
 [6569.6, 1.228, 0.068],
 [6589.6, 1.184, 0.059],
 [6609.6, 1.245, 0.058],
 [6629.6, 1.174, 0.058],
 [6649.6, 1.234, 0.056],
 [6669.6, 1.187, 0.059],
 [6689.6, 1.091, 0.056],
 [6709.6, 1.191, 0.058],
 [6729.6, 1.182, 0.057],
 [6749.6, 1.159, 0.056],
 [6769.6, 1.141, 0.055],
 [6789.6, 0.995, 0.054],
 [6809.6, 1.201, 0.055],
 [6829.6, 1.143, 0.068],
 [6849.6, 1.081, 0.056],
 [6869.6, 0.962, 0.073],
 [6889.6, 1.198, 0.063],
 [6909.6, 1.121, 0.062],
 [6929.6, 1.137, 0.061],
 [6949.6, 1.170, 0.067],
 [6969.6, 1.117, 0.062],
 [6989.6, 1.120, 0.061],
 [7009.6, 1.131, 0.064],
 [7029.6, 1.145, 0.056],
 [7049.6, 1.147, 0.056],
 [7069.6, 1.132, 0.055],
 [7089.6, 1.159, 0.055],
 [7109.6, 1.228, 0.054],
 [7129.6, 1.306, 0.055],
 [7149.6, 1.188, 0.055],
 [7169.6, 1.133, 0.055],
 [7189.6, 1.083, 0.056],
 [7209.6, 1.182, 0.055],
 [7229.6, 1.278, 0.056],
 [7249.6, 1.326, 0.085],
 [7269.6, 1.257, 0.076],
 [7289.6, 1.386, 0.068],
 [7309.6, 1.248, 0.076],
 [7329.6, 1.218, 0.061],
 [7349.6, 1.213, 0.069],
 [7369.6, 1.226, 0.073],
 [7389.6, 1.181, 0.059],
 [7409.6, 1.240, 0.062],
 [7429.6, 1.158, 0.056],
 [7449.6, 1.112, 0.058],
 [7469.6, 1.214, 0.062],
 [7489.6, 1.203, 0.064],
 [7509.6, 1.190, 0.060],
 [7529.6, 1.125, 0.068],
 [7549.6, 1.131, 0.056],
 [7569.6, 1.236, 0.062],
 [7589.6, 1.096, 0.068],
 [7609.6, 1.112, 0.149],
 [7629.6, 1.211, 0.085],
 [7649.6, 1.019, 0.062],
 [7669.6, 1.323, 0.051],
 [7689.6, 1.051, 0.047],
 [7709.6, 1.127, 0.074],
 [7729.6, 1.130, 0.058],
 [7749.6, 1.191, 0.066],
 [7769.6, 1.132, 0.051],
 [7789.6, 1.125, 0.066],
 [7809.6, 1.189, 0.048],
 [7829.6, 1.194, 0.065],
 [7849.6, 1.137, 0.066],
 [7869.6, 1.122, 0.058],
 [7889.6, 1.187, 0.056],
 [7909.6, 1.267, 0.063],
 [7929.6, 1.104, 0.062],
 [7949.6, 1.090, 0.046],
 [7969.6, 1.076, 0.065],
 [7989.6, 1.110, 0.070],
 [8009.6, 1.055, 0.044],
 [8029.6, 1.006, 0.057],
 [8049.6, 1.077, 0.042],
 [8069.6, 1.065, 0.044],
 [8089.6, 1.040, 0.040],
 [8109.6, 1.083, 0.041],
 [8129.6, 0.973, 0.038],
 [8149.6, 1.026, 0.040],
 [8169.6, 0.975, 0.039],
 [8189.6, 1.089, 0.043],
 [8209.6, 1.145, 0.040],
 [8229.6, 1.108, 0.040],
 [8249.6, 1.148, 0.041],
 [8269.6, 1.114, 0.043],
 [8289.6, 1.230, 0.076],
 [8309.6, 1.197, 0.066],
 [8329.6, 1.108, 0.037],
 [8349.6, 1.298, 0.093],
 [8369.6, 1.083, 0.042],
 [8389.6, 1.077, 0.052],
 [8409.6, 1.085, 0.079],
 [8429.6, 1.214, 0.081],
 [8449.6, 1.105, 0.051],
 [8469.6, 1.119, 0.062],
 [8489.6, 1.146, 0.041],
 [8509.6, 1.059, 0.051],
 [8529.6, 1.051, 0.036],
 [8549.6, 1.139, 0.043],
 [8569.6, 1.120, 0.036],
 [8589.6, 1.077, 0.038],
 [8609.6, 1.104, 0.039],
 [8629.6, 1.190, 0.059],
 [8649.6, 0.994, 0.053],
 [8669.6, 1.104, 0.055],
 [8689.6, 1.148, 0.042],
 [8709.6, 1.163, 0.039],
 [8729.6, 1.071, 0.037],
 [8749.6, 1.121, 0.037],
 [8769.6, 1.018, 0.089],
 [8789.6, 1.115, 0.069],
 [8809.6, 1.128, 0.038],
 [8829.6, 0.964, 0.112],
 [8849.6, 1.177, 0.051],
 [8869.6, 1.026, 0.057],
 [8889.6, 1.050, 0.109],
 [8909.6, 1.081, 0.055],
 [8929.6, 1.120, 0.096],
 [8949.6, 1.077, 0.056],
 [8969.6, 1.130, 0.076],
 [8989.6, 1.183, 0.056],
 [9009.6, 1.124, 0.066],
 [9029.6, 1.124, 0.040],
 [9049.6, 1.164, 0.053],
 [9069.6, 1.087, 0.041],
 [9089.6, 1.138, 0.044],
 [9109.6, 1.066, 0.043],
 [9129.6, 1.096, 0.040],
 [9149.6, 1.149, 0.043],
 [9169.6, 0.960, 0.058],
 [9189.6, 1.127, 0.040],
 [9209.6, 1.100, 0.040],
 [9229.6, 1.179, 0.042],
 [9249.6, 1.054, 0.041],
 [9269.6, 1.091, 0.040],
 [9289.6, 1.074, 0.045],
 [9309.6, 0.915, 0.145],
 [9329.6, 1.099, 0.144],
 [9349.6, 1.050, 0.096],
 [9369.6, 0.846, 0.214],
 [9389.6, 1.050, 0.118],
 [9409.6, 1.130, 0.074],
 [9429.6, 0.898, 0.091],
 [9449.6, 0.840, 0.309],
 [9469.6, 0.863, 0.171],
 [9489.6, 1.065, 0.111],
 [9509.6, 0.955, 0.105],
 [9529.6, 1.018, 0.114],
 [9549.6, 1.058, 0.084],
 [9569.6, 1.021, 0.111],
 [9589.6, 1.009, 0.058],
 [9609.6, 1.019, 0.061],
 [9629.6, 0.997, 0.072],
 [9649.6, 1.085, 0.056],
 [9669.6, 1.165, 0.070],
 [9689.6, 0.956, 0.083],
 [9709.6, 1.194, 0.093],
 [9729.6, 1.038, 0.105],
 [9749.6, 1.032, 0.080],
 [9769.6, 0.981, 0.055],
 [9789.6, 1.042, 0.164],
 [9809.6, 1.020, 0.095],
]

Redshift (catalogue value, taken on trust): 0.579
